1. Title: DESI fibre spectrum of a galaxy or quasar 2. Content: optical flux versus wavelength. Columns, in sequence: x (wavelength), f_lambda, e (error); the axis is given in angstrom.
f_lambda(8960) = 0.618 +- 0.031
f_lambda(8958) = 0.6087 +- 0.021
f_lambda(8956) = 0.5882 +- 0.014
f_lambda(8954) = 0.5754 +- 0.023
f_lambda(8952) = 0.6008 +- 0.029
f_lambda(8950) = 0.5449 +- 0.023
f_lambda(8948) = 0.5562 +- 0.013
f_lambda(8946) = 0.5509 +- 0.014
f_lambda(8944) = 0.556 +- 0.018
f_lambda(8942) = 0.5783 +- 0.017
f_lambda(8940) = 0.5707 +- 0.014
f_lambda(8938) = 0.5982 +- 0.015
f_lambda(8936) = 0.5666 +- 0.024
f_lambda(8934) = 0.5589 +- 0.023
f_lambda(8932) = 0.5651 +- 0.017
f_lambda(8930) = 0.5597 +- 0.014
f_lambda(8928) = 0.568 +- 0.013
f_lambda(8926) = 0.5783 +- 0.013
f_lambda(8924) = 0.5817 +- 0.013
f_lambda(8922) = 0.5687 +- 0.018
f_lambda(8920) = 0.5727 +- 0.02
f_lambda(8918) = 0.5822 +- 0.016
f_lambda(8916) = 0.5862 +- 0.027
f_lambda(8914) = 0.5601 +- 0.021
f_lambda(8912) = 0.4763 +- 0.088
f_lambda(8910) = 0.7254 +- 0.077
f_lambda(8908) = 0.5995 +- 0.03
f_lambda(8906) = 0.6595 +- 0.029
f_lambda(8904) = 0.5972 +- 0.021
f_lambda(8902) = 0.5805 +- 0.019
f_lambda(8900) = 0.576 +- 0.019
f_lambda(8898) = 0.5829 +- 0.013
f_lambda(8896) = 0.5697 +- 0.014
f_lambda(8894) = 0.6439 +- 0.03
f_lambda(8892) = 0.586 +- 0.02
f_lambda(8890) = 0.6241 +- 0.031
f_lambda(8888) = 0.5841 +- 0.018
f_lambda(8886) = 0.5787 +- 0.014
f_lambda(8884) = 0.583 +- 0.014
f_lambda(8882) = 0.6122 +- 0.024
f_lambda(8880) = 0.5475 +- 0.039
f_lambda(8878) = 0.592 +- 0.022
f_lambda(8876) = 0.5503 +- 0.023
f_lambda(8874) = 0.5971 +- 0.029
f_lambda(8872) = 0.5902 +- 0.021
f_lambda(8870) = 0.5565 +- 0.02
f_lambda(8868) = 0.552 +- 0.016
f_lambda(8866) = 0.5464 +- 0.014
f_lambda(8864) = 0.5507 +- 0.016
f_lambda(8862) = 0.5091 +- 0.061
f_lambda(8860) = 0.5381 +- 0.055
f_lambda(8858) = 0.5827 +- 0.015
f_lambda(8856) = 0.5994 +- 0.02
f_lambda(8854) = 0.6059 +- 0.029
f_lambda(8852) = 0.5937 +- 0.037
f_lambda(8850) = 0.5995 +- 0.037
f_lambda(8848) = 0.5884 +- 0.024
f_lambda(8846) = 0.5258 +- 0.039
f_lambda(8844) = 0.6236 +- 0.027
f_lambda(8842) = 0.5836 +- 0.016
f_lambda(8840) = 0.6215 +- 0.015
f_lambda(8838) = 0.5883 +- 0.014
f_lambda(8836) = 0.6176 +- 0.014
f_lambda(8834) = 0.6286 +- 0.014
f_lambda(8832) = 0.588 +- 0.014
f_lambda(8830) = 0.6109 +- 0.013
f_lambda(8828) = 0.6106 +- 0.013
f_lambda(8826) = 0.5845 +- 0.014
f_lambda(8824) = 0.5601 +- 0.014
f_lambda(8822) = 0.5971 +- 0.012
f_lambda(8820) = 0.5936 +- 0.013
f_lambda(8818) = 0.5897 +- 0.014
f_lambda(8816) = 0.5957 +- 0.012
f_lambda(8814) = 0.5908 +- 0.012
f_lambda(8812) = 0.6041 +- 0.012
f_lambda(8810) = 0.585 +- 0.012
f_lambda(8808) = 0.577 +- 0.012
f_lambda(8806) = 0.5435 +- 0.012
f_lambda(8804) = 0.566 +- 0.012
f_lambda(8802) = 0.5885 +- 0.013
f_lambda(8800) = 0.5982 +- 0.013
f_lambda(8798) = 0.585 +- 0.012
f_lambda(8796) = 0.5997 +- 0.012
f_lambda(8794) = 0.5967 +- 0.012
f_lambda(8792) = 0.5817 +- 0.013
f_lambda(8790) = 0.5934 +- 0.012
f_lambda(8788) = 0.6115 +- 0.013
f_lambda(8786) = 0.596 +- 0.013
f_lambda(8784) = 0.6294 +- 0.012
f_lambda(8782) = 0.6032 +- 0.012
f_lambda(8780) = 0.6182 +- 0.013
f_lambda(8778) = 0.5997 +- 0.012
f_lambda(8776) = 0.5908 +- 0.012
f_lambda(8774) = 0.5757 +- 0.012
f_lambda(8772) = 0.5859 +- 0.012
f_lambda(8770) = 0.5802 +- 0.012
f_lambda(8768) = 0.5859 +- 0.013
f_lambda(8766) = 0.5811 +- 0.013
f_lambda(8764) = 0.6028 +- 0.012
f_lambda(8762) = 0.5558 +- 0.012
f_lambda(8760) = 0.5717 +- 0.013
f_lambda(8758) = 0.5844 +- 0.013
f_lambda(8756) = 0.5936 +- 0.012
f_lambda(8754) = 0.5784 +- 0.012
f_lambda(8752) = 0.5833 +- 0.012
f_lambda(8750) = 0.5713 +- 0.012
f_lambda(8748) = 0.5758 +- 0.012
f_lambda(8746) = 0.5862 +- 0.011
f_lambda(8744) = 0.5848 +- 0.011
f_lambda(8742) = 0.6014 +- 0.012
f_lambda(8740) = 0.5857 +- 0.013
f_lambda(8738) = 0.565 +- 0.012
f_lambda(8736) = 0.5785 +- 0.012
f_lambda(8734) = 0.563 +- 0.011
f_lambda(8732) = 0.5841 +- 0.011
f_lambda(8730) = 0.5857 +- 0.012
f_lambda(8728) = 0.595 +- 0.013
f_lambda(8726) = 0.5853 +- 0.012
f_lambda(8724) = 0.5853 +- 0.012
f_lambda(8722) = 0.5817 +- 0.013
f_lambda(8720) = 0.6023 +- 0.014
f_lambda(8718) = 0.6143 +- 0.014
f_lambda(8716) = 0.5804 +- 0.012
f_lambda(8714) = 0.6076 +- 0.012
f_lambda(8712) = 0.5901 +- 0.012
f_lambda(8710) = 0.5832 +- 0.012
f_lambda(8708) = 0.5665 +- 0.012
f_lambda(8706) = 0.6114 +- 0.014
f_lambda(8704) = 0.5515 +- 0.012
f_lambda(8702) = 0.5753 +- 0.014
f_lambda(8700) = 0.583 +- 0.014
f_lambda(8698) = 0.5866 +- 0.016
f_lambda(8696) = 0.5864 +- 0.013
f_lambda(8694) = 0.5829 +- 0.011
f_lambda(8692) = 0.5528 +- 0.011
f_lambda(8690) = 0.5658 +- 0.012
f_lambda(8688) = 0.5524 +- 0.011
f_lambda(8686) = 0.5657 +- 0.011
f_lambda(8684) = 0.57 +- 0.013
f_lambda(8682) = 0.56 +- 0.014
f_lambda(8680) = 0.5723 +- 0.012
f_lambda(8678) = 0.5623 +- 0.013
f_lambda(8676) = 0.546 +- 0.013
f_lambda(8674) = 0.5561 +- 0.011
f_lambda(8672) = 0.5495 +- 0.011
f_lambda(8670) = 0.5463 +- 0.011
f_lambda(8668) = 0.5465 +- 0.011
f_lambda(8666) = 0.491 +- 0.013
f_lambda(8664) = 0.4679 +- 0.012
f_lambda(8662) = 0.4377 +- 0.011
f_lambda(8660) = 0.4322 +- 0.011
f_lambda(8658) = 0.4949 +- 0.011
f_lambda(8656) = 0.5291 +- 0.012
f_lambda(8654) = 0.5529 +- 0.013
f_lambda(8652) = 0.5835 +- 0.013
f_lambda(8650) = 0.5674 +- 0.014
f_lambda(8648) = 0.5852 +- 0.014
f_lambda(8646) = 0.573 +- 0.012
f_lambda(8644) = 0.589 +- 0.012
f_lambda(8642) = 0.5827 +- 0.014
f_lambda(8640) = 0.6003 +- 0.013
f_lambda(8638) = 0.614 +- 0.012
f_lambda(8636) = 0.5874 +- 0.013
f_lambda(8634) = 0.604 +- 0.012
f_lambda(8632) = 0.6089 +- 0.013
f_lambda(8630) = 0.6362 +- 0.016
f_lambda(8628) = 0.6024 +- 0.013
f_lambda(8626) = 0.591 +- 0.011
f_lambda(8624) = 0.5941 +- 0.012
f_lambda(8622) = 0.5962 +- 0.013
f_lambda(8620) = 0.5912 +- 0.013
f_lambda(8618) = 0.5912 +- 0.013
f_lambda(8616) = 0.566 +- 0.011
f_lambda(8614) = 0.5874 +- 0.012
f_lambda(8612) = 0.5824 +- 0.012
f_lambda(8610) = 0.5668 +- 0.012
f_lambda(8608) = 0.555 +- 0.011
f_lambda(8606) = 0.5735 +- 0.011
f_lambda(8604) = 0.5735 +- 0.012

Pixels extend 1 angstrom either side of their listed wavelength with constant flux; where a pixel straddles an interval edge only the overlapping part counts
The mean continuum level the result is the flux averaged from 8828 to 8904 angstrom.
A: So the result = 0.585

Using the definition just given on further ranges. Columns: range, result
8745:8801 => 0.59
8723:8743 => 0.583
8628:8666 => 0.558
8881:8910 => 0.603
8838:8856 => 0.593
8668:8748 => 0.577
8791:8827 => 0.585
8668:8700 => 0.564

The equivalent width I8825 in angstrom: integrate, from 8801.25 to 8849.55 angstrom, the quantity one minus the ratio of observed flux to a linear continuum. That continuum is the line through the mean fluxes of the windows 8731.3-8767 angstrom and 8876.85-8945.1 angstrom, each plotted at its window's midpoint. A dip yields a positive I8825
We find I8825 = -0.7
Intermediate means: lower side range 0.58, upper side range 0.584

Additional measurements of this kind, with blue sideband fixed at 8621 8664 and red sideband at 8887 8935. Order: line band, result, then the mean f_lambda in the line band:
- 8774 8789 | -0.7 angstrom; 0.605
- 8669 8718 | -0.1 angstrom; 0.572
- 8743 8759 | -0.2 angstrom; 0.582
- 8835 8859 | -0.5 angstrom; 0.594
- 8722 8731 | -0.2 angstrom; 0.587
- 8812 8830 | -0.4 angstrom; 0.592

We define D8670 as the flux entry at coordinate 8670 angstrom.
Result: 0.5463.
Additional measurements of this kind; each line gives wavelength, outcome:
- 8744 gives 0.5848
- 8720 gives 0.6023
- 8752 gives 0.5833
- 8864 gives 0.5507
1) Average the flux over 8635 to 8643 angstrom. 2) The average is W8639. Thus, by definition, 0.596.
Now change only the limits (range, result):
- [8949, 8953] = 0.573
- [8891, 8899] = 0.596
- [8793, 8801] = 0.595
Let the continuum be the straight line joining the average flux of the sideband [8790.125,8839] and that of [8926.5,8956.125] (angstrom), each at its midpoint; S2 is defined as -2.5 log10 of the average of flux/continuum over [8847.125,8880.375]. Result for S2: 0.02 mag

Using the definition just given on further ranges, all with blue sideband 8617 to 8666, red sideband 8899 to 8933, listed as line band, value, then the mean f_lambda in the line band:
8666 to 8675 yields 0.048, 0.543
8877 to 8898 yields -0.017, 0.592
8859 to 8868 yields 0.084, 0.538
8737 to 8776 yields -0.015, 0.582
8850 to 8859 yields -0.029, 0.596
